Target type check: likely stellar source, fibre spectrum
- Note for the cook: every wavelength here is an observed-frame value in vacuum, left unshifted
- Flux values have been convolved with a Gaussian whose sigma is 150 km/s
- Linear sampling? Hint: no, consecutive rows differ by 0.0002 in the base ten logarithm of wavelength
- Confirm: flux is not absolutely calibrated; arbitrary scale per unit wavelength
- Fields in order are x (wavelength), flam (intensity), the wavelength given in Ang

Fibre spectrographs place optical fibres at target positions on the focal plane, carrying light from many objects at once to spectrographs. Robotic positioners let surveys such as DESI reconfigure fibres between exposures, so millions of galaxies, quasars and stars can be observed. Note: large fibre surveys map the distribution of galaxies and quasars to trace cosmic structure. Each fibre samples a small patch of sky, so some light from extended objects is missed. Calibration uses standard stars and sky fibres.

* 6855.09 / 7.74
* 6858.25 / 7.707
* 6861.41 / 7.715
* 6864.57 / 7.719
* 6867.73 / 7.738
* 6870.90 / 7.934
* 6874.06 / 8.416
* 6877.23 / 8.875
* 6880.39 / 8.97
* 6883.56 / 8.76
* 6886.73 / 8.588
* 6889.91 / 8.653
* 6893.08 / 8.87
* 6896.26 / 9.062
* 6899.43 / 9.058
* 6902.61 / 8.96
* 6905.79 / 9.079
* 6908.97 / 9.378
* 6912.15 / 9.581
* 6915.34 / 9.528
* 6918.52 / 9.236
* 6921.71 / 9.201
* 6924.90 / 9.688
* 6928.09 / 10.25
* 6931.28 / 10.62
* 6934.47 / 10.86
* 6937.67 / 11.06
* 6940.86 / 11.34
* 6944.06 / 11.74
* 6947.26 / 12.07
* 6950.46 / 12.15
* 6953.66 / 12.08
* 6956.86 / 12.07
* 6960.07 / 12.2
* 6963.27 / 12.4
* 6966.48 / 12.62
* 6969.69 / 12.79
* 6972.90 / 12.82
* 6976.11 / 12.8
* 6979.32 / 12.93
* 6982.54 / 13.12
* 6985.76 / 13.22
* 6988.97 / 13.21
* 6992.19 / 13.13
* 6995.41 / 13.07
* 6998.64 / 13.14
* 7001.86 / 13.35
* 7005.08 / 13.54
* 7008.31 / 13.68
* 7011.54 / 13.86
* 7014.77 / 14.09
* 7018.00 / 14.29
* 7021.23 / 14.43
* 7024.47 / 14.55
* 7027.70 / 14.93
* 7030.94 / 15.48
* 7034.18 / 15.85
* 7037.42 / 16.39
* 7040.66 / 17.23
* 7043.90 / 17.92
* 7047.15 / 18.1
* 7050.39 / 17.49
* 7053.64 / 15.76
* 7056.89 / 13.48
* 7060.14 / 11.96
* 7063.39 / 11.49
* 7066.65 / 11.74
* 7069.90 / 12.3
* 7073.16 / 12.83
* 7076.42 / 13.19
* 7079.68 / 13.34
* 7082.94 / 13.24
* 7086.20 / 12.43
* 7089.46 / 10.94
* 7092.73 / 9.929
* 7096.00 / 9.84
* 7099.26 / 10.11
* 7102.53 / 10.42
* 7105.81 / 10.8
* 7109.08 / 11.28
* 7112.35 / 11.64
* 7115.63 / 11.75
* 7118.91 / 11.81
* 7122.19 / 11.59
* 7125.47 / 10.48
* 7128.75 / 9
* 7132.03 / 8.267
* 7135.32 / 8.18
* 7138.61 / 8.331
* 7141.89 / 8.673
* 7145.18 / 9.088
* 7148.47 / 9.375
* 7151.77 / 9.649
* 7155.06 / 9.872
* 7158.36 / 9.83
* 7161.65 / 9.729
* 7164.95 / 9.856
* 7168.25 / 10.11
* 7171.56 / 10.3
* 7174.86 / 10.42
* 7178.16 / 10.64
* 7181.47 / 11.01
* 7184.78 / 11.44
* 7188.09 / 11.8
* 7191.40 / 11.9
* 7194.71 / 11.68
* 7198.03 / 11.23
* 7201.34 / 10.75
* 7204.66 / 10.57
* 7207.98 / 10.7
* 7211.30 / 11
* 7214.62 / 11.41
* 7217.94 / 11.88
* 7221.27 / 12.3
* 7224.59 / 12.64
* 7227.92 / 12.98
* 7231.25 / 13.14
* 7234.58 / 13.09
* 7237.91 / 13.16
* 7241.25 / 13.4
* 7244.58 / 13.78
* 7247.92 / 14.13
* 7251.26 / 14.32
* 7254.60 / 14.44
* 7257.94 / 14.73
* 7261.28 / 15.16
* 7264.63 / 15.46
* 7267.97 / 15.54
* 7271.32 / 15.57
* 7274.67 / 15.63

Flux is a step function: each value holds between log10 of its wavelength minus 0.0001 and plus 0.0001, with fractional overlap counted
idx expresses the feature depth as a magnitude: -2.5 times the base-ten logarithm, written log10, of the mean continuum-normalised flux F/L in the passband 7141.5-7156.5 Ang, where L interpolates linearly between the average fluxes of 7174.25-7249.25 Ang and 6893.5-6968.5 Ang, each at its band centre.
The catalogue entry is 0.24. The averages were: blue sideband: 10.6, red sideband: 12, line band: 9.38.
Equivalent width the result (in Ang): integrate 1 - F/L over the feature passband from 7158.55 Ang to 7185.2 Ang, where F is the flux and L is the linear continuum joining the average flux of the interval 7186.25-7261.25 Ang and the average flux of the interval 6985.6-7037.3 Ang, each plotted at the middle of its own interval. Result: 5.3 Ang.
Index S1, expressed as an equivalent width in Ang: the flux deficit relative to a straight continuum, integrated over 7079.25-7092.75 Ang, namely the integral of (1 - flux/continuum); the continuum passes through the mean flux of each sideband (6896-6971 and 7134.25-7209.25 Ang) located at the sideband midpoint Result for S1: -2.2 Ang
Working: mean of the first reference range 10.7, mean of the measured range 12.1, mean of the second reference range 10.2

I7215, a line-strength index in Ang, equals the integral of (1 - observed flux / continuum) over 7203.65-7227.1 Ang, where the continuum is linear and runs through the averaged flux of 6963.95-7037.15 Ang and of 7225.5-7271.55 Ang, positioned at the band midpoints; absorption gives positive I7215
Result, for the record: 4.2 Ang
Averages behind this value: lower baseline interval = 13.7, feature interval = 11.6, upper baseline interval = 14.1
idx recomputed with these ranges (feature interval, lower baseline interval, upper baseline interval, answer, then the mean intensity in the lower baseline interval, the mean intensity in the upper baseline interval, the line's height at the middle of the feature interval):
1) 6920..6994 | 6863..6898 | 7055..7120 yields -0.22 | 8.51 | 11.7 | 9.7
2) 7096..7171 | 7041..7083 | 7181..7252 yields 0.31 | 14.2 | 12.2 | 13.3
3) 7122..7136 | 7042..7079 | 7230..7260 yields 0.44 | 14.2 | 13.8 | 14.1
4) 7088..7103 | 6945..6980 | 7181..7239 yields 0.18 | 12.4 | 11.8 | 12.1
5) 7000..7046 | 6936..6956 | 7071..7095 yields -0.24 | 11.7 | 12.2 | 12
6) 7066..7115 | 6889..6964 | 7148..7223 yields -0.09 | 10.4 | 10.8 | 10.6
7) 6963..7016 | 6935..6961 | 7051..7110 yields -0.11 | 11.8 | 12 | 11.9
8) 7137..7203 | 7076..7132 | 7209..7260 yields 0.18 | 11.2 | 13.1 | 12.1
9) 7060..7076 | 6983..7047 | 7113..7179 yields 0.04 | 14.6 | 9.86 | 12.7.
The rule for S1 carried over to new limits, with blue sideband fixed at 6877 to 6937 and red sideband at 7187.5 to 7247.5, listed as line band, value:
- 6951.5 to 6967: -3.8 Ang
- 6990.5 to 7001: -3.1 Ang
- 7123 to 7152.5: 6.1 Ang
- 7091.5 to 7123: 0.7 Ang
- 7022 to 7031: -3.8 Ang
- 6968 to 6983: -4.4 Ang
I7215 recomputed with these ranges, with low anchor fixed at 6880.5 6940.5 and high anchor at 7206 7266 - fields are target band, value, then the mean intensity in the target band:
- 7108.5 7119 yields 0.2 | 11.6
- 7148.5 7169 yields 4.2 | 9.79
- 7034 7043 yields -4.7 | 16.7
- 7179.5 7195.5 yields 1.4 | 11.5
